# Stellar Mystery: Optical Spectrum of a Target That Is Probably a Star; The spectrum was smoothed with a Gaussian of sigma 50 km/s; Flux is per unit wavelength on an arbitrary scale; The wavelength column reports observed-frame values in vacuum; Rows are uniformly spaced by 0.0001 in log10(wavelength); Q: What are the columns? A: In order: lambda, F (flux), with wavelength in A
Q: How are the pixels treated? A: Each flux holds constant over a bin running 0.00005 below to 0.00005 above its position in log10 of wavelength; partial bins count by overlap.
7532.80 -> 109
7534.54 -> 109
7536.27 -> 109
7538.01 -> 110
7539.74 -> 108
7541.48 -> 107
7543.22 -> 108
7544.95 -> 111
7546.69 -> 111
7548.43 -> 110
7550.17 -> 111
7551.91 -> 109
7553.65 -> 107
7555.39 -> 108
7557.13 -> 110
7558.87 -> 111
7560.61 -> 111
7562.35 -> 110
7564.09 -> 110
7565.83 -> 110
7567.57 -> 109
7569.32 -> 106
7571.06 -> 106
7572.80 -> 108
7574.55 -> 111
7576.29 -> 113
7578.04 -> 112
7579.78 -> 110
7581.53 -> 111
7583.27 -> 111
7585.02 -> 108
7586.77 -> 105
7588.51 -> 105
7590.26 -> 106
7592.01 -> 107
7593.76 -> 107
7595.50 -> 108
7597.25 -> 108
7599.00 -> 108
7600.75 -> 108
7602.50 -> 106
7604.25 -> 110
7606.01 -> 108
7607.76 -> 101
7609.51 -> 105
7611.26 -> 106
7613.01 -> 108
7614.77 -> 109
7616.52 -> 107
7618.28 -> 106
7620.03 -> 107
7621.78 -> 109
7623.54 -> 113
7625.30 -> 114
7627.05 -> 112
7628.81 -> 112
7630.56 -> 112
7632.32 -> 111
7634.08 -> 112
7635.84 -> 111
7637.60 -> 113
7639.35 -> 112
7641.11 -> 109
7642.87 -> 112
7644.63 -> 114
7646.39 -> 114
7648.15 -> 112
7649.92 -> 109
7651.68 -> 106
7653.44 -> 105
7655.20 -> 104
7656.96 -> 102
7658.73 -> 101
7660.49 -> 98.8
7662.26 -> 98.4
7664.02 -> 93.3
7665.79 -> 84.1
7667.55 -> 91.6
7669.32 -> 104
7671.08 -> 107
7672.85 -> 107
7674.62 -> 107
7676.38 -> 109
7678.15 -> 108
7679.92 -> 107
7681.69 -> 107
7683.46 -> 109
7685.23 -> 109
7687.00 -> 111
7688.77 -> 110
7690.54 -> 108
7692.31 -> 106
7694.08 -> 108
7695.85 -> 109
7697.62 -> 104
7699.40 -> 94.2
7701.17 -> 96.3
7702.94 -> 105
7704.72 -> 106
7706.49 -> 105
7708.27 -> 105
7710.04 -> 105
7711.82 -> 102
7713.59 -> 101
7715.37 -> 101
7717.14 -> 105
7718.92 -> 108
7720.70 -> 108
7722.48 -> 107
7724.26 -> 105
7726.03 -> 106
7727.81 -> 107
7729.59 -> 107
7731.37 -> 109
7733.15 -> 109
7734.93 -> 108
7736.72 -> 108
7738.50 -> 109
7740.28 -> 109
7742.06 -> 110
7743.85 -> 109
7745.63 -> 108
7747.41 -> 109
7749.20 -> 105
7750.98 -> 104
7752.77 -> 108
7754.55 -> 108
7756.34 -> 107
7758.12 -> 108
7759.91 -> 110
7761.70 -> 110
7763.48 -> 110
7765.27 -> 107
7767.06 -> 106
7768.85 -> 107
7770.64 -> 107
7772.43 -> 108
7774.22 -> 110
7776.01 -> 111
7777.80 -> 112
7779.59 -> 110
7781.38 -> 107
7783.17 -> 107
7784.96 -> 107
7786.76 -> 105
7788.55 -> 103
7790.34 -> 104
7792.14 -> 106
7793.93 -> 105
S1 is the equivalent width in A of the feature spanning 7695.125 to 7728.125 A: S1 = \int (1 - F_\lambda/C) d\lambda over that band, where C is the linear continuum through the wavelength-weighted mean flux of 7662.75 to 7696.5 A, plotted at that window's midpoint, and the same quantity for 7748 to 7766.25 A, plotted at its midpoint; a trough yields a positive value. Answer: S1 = 0.6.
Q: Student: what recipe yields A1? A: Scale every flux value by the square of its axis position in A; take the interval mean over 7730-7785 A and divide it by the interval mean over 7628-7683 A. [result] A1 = 1.0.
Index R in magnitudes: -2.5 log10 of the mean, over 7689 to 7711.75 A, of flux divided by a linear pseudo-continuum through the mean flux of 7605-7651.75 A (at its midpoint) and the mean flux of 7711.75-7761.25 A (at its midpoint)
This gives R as 0.04 mag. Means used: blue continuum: 110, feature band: 104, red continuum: 107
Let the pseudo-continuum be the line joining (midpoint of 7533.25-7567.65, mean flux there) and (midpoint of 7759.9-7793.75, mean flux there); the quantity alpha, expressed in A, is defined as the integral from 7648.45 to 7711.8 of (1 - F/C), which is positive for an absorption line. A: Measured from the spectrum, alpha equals 2.6 A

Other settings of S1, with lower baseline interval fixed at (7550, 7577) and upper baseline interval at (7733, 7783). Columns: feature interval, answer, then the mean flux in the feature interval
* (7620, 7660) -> -0.3 A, 110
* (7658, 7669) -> 1.4 A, 94.9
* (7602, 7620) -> 0.4 A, 107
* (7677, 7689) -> 0.0 A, 109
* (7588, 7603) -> 0.3 A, 107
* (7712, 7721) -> 0.4 A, 104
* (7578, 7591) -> 0.1 A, 108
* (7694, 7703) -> 0.5 A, 102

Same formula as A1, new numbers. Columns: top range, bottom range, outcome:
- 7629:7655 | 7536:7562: 1.04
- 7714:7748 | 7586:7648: 1.01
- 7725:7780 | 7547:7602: 1.04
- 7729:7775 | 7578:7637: 1.03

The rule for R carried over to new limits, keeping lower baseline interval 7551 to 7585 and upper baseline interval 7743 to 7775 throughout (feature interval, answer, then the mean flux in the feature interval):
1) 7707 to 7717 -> 0.05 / 103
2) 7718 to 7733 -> 0.01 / 107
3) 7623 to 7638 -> -0.03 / 112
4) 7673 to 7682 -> 0.01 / 108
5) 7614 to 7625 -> 0.00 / 109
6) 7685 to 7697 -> 0.00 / 109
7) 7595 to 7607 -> 0.01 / 108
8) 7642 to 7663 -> 0.02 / 106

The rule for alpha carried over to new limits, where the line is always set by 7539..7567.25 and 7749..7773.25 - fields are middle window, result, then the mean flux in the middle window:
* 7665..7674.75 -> 0.8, 99.7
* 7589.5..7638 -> 0.1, 109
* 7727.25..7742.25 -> -0.1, 108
